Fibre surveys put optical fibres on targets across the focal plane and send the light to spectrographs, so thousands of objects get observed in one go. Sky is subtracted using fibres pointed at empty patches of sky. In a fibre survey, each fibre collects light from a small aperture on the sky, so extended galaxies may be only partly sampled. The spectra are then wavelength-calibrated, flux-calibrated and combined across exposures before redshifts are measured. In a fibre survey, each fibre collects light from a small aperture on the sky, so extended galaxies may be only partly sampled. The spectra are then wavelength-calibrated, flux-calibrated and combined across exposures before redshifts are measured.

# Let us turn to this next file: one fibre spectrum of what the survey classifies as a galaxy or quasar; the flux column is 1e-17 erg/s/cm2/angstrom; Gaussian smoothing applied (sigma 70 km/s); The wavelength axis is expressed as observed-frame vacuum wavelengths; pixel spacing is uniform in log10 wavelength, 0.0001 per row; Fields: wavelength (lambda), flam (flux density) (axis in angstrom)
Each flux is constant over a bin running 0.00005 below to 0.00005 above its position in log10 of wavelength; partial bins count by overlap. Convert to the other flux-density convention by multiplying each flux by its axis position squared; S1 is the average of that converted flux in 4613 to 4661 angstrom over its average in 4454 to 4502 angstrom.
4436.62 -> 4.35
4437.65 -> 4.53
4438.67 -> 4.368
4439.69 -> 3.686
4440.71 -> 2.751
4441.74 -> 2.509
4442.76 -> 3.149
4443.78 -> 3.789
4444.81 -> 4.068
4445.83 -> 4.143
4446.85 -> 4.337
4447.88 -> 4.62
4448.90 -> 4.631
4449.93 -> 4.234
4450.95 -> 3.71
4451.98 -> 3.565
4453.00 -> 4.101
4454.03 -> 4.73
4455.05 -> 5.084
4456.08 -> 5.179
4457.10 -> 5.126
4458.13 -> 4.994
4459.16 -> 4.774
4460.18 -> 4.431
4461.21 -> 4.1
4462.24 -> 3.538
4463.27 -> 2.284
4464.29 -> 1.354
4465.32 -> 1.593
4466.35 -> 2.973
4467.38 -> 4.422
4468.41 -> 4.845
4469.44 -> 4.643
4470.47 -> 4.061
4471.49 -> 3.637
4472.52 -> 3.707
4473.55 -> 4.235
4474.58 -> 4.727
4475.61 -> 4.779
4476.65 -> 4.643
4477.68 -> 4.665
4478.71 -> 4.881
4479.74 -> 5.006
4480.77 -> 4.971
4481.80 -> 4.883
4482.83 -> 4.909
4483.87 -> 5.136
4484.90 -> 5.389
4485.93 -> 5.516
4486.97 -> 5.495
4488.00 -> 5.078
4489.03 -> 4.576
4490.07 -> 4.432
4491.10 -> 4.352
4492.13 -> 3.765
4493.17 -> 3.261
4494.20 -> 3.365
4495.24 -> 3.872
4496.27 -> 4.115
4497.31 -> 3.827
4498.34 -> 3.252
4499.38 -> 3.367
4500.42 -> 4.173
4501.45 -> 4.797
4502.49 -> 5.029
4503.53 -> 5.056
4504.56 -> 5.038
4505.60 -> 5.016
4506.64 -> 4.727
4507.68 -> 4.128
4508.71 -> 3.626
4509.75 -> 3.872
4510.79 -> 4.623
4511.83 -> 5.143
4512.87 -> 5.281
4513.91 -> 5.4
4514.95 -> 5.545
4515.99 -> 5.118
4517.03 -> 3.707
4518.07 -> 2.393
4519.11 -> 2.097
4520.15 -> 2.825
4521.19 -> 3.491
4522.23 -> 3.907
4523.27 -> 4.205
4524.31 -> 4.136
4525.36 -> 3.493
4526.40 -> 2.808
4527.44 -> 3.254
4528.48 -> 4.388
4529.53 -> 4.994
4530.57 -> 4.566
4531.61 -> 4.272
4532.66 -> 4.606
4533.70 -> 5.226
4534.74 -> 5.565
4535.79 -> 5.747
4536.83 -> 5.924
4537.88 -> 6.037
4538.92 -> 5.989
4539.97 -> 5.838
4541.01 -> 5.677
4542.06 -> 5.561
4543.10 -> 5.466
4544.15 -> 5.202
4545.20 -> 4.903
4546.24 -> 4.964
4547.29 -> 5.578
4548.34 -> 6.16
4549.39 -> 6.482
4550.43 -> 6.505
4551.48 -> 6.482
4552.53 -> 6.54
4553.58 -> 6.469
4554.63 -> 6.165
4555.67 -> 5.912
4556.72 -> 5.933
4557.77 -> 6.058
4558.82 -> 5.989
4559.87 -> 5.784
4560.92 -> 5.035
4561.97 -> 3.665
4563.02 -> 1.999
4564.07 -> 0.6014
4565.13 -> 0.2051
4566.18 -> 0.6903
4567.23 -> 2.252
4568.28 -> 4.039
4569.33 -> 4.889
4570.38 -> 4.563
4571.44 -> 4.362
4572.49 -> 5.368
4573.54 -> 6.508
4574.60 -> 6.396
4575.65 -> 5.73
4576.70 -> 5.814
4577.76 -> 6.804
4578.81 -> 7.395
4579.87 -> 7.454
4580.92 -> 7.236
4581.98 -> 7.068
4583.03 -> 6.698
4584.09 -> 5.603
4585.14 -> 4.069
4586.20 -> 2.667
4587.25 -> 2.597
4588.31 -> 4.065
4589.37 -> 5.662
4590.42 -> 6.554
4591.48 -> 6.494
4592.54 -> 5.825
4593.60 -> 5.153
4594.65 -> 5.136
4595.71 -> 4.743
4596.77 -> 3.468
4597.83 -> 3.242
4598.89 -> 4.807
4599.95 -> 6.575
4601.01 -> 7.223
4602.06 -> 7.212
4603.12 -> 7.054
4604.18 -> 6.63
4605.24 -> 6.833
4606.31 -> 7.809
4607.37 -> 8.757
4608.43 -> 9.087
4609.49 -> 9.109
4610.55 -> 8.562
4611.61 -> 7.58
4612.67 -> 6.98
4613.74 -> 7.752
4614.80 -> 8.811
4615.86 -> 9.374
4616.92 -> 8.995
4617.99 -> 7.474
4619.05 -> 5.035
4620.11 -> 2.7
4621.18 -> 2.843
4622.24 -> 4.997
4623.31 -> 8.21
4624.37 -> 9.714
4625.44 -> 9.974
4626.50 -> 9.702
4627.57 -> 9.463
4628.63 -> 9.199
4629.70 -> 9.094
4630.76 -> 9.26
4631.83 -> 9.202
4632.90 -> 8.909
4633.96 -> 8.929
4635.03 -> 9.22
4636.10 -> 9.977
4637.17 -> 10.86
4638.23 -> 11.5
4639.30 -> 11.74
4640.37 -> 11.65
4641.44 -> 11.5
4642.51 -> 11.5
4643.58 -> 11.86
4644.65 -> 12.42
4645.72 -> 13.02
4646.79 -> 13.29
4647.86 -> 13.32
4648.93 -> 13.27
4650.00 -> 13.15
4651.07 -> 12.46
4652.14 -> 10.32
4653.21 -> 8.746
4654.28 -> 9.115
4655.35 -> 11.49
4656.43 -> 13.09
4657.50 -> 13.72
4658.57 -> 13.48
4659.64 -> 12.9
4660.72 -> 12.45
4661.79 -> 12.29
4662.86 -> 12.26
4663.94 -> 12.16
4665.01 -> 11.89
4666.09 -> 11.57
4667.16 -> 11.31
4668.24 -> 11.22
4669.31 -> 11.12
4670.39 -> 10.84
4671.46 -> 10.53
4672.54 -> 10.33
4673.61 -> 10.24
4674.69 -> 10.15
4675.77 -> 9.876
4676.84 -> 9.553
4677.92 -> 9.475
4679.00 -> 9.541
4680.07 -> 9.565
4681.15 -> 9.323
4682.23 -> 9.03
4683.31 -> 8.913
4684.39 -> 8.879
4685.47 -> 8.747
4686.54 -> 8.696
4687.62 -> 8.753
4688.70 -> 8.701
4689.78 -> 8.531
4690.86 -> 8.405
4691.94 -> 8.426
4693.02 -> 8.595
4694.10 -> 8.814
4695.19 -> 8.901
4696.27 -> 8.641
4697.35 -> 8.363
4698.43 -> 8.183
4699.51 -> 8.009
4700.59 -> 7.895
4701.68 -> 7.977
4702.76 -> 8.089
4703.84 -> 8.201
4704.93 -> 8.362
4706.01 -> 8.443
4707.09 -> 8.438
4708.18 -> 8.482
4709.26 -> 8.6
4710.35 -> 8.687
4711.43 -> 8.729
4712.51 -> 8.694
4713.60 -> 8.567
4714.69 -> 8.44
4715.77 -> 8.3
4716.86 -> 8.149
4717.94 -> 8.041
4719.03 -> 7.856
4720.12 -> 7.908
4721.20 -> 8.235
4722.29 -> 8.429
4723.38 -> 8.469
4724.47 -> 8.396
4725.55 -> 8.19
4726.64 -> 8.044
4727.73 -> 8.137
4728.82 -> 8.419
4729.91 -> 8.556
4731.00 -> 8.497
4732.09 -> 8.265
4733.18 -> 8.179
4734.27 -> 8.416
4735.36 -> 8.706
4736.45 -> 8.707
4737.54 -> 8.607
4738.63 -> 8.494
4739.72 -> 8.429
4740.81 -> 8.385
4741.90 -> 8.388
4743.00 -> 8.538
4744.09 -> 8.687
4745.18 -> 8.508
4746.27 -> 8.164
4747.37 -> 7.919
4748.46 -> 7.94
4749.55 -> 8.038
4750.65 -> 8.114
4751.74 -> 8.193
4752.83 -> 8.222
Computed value 2.54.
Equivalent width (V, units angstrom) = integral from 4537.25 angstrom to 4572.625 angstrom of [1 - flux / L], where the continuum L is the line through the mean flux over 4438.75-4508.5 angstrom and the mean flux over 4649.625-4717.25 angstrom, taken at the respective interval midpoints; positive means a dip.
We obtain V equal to 7.8 angstrom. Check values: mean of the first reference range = 4.23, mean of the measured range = 4.92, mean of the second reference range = 9.75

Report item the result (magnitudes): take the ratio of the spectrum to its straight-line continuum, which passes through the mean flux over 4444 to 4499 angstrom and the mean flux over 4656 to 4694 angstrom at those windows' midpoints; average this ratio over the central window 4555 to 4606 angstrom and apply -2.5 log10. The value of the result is 0.42 mag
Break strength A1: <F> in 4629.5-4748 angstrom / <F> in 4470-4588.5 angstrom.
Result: 2.03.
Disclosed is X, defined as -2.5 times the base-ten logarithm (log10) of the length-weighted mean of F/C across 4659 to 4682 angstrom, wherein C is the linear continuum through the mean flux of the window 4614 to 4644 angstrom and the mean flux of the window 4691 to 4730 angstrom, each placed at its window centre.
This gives -0.247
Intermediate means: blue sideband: 8.97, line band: 10.9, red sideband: 8.35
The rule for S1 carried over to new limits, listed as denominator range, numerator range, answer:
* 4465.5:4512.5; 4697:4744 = 2.09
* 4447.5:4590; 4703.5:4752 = 1.97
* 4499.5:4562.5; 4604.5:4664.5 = 2.11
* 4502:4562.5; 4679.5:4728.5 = 1.84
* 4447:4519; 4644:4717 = 2.52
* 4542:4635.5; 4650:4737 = 1.59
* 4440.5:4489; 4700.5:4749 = 2.20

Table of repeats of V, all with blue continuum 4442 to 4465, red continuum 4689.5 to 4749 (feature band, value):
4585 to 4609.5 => 2.2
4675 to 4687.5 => -2.4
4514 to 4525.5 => 3.0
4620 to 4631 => -1.7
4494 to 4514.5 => 2.0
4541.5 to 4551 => -0.2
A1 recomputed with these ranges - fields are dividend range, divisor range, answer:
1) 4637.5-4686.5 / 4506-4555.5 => 2.29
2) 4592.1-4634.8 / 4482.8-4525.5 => 1.70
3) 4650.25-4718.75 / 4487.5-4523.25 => 2.31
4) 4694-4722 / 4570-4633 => 1.25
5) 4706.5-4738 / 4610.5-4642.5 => 0.96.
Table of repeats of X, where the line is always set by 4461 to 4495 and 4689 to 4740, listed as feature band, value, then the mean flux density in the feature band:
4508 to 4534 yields 0.21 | 4.11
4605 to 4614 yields -0.23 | 8.09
